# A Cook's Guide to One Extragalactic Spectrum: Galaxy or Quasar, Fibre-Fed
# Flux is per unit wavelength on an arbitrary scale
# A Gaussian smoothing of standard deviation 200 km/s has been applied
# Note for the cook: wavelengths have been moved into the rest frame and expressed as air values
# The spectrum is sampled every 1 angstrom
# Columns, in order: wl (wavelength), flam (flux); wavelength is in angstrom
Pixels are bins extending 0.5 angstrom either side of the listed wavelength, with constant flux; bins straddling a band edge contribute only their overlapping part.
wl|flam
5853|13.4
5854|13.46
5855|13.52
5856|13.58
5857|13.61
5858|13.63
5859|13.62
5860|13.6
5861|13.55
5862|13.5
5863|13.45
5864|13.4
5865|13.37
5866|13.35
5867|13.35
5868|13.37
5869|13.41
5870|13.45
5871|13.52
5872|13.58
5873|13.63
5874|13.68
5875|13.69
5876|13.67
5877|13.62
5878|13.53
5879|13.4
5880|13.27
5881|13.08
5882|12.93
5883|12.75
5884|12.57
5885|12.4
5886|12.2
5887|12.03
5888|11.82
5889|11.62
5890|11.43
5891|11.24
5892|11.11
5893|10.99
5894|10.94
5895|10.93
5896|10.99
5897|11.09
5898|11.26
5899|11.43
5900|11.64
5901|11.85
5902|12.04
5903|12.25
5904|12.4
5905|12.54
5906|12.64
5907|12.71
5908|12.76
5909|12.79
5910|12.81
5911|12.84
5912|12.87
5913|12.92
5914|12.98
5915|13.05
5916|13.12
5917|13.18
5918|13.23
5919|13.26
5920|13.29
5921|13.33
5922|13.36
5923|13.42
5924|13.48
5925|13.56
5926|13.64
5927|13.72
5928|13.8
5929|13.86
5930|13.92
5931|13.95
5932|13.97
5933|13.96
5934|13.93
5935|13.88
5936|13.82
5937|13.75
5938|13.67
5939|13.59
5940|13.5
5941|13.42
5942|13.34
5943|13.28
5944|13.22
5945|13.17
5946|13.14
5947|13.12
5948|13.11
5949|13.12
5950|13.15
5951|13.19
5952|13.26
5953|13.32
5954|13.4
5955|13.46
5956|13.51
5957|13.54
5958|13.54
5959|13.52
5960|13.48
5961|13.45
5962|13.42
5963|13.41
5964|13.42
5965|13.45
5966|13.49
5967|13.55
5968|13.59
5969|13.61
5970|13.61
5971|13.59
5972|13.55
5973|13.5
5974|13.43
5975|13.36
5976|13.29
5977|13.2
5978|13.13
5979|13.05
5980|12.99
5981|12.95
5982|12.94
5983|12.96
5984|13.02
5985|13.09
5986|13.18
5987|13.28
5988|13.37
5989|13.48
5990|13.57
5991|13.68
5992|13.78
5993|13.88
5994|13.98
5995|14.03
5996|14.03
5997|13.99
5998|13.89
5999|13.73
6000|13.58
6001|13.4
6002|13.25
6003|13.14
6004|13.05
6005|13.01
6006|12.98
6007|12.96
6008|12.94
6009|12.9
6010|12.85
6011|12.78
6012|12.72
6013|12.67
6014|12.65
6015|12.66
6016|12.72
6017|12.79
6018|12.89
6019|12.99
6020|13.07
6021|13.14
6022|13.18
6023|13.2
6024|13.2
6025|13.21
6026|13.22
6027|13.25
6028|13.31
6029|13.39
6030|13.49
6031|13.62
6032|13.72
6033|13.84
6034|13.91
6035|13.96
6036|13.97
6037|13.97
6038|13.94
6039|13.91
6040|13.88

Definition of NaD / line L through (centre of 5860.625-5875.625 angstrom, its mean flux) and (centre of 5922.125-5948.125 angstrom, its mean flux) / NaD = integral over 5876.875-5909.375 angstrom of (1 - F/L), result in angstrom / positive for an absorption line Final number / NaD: 3.4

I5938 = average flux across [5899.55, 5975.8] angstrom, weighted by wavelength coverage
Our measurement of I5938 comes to 13.3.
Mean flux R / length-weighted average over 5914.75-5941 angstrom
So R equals 13.6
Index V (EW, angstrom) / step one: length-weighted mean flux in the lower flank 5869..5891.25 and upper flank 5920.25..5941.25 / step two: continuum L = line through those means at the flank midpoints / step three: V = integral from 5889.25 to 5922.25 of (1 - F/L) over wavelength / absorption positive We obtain 2.6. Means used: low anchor 12.9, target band 12.3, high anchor 13.7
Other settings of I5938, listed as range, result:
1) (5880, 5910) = 12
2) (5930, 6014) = 13.4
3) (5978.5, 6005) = 13.4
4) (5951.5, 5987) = 13.3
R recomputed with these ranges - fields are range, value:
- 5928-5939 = 13.9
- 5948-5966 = 13.4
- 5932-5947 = 13.5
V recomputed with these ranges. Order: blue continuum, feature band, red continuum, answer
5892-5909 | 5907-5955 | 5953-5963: -2.6 angstrom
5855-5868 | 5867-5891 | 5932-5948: 1.0 angstrom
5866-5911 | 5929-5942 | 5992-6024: -1.0 angstrom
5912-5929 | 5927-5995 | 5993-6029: -0.9 angstrom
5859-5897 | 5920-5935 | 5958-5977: -0.6 angstrom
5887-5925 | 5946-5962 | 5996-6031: -0.8 angstrom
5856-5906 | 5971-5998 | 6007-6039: -0.7 angstrom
